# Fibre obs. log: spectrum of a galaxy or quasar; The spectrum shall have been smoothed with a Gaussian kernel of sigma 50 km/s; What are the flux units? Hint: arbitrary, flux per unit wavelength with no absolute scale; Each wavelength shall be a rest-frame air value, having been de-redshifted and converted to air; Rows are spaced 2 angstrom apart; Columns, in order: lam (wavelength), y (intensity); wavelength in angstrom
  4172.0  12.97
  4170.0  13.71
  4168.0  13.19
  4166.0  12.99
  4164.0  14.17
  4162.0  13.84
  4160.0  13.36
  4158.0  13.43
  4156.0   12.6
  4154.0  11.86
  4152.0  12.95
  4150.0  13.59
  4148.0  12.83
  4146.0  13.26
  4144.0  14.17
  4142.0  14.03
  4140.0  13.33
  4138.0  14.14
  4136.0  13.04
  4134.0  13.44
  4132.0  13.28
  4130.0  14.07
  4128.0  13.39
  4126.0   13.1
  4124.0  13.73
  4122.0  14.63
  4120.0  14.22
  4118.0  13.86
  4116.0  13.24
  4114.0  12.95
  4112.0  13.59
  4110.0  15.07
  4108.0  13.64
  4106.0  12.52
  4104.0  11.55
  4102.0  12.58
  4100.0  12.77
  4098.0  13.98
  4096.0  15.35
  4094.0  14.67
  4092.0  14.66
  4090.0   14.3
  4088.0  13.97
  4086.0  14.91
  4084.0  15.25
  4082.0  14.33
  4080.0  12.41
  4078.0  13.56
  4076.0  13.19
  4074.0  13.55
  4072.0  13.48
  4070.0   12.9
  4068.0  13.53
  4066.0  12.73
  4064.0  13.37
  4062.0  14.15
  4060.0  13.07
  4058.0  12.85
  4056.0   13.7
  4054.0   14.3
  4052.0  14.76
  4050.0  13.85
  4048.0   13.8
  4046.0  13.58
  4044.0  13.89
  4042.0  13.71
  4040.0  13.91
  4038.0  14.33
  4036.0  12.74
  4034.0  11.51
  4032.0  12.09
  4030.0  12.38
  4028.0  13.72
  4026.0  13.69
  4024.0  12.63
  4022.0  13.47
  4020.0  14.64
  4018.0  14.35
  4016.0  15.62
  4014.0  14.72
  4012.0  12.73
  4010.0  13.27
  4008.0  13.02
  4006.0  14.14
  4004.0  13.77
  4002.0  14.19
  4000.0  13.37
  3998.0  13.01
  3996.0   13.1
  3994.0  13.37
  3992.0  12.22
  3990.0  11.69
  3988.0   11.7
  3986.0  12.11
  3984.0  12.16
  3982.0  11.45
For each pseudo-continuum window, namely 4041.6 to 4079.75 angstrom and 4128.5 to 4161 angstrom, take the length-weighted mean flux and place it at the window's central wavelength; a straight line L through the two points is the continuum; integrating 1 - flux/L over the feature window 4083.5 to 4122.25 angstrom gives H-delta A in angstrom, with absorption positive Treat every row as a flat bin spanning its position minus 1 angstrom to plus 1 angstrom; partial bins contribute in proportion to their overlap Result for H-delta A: -1.2 angstrom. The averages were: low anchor 13.6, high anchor 13.3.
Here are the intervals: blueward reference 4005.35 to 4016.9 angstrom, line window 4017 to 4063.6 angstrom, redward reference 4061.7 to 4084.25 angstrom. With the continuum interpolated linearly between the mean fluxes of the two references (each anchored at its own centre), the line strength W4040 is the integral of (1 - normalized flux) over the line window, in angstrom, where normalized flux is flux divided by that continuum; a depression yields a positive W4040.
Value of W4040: 0.6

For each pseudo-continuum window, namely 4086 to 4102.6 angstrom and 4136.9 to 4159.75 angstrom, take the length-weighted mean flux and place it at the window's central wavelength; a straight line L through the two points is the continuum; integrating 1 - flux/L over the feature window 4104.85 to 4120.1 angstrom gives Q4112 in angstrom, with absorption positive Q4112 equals 0.3 angstrom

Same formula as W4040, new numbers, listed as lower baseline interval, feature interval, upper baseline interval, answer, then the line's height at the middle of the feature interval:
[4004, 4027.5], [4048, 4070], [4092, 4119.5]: 0.2 angstrom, 13.7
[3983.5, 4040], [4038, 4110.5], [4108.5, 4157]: -1.8 angstrom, 13.4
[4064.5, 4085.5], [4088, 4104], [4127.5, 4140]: -0.4 angstrom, 13.5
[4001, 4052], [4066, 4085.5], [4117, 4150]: 0.1 angstrom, 13.6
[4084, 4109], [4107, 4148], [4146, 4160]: -1.1 angstrom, 13.3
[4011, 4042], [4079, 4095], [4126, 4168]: -1.0 angstrom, 13.4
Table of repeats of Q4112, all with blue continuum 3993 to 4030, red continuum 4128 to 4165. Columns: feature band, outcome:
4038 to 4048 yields -0.16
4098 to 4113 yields 0.37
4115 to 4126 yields -0.33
